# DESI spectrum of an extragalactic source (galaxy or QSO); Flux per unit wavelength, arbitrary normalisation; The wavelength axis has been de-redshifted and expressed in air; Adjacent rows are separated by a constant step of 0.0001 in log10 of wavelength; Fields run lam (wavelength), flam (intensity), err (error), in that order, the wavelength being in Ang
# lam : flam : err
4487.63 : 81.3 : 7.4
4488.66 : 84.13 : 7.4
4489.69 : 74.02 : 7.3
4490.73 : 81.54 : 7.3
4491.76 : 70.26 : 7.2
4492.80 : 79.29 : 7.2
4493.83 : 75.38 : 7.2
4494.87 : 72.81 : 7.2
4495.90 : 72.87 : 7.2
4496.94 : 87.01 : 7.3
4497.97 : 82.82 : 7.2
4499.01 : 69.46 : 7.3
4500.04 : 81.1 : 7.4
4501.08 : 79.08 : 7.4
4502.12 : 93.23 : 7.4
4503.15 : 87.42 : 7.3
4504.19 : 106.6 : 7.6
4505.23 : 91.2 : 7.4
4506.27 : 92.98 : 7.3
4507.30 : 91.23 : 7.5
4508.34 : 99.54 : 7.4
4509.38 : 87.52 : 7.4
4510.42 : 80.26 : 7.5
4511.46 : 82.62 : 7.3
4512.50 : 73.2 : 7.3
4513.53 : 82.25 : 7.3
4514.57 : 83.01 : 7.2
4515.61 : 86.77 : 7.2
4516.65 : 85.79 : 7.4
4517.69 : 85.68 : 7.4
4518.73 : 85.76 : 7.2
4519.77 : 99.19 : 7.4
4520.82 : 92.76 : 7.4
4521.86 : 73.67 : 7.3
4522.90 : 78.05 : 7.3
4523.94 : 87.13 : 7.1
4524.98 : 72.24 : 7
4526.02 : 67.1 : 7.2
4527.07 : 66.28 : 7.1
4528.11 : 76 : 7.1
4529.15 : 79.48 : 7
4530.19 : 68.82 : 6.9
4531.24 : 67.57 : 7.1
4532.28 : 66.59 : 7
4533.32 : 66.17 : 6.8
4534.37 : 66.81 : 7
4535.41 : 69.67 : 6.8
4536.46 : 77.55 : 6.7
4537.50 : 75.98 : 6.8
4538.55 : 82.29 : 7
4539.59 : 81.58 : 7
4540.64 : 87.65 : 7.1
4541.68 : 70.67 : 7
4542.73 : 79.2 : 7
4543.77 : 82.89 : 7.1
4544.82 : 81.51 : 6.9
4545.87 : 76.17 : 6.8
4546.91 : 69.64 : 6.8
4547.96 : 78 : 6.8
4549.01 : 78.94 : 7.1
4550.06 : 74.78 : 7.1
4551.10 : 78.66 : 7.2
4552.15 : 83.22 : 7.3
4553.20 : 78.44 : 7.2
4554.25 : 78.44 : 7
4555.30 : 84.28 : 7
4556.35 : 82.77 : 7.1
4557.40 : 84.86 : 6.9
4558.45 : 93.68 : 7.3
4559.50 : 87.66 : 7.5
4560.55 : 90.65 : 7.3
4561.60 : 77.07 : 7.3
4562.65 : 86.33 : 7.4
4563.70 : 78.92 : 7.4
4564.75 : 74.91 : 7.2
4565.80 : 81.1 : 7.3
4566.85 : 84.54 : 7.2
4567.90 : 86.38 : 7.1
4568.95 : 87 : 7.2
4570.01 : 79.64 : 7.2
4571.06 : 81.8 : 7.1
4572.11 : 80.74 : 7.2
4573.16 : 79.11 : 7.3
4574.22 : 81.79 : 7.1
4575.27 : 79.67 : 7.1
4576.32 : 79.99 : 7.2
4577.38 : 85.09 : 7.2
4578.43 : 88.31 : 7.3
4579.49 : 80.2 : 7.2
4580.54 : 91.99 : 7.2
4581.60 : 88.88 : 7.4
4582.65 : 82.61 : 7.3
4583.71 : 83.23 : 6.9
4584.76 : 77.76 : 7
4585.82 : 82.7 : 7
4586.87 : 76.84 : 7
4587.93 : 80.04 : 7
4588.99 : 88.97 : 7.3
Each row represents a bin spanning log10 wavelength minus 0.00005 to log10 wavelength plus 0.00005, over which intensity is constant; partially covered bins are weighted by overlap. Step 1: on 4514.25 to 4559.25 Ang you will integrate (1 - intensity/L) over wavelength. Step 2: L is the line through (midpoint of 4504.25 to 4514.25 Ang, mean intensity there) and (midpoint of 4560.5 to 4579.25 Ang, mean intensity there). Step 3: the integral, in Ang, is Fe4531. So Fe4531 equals 3.4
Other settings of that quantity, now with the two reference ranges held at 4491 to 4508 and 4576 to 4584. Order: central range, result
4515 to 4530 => 0.5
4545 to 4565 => 0.9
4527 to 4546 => 2.1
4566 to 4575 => 0.3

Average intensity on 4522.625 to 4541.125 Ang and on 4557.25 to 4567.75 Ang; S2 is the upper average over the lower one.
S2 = 1.1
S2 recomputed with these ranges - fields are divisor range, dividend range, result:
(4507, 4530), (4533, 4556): 0.94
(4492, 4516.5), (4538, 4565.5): 0.96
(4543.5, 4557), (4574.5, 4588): 1.05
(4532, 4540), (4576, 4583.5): 1.16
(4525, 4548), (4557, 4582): 1.13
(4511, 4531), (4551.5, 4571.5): 1.04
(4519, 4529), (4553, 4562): 1.07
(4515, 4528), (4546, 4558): 0.97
